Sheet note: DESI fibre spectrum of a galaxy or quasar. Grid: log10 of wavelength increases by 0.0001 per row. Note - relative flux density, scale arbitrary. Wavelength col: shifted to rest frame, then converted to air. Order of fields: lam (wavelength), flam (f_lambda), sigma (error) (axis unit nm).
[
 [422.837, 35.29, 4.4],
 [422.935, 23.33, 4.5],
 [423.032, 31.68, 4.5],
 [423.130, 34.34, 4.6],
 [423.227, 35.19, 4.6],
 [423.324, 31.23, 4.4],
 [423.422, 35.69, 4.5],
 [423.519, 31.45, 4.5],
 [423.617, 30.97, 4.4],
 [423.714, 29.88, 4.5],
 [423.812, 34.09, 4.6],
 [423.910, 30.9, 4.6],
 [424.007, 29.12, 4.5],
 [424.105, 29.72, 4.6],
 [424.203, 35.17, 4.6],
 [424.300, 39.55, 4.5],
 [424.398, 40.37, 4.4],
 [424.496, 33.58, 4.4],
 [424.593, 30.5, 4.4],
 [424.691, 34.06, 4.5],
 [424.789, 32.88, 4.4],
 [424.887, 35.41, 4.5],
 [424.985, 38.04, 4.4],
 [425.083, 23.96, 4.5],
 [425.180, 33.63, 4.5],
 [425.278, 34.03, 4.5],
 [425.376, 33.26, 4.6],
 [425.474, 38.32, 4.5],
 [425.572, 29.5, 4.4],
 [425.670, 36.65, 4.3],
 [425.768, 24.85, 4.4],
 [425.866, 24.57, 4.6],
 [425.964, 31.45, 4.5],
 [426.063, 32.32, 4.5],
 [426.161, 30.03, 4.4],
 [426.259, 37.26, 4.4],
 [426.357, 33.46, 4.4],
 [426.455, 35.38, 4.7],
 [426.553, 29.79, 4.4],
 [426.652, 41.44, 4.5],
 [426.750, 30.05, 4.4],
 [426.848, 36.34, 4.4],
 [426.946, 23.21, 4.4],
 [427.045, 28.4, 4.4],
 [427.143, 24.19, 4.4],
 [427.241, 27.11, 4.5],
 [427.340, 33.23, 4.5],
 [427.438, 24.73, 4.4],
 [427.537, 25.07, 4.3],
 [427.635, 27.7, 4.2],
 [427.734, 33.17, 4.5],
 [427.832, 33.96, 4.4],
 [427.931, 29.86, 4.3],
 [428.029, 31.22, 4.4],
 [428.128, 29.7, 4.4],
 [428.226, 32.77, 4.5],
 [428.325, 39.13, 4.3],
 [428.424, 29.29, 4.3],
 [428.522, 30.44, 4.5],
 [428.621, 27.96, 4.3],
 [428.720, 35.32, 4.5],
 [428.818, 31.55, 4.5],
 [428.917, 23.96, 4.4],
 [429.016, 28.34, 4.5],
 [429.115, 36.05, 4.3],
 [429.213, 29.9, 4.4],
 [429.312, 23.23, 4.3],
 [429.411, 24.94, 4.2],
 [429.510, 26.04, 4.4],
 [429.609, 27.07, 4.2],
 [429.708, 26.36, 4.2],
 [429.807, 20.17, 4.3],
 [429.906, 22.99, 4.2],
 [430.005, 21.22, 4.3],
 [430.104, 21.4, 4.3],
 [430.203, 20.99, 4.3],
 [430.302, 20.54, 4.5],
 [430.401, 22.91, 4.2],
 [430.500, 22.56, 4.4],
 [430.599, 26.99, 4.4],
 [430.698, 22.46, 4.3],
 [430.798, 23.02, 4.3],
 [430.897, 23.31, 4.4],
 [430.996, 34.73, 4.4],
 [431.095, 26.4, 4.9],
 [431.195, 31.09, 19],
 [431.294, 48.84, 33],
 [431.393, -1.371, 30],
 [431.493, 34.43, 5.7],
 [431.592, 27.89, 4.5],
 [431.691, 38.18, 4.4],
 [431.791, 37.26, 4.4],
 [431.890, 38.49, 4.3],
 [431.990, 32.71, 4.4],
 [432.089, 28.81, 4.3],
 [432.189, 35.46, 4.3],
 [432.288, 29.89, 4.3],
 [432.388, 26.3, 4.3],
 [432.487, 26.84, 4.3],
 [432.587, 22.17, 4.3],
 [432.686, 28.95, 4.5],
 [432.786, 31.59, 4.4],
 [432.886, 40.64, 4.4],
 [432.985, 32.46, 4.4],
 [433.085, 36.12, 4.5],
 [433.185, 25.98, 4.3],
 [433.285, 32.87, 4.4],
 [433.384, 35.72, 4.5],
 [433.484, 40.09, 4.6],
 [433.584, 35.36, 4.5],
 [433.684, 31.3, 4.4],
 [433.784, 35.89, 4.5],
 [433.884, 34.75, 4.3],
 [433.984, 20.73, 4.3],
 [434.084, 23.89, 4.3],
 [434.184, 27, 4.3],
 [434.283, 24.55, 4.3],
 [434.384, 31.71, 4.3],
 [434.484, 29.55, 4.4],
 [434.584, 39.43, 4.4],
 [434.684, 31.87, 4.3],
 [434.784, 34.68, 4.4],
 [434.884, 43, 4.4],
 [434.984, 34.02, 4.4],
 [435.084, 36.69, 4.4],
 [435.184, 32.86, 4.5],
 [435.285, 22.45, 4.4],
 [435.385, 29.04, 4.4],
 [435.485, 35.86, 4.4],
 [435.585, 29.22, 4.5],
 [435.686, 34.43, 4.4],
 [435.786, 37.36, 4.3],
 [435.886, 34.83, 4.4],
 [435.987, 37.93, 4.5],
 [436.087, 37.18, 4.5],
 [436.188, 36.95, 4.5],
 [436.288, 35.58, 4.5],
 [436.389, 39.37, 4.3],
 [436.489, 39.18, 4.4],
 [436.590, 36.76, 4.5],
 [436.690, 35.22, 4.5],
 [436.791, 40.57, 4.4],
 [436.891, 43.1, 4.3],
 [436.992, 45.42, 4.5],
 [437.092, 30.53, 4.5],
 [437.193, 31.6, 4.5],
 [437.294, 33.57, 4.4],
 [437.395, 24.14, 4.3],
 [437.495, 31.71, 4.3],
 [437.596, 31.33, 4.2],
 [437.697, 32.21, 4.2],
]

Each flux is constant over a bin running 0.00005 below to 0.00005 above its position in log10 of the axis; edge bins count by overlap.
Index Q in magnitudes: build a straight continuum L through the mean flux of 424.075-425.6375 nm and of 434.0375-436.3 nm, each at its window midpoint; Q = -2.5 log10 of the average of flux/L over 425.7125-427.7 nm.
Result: 0.127 mag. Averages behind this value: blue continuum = 34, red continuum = 33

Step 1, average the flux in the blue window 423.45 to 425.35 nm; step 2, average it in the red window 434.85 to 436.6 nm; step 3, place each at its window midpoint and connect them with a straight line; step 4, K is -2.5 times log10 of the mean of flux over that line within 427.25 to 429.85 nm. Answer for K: 0.16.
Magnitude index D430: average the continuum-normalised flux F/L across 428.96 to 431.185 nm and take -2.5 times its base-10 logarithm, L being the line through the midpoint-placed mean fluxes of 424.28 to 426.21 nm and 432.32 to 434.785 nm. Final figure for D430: 0.25 mag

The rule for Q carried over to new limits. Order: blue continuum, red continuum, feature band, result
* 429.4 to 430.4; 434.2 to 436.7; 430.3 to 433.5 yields -0.10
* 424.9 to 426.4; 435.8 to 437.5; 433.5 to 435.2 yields 0.10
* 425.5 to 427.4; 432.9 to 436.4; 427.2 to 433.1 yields 0.12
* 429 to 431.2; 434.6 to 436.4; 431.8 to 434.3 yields -0.04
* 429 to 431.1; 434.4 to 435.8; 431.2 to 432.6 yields -0.10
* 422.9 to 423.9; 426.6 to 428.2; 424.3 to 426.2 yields -0.06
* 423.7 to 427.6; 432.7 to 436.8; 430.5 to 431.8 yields 0.17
